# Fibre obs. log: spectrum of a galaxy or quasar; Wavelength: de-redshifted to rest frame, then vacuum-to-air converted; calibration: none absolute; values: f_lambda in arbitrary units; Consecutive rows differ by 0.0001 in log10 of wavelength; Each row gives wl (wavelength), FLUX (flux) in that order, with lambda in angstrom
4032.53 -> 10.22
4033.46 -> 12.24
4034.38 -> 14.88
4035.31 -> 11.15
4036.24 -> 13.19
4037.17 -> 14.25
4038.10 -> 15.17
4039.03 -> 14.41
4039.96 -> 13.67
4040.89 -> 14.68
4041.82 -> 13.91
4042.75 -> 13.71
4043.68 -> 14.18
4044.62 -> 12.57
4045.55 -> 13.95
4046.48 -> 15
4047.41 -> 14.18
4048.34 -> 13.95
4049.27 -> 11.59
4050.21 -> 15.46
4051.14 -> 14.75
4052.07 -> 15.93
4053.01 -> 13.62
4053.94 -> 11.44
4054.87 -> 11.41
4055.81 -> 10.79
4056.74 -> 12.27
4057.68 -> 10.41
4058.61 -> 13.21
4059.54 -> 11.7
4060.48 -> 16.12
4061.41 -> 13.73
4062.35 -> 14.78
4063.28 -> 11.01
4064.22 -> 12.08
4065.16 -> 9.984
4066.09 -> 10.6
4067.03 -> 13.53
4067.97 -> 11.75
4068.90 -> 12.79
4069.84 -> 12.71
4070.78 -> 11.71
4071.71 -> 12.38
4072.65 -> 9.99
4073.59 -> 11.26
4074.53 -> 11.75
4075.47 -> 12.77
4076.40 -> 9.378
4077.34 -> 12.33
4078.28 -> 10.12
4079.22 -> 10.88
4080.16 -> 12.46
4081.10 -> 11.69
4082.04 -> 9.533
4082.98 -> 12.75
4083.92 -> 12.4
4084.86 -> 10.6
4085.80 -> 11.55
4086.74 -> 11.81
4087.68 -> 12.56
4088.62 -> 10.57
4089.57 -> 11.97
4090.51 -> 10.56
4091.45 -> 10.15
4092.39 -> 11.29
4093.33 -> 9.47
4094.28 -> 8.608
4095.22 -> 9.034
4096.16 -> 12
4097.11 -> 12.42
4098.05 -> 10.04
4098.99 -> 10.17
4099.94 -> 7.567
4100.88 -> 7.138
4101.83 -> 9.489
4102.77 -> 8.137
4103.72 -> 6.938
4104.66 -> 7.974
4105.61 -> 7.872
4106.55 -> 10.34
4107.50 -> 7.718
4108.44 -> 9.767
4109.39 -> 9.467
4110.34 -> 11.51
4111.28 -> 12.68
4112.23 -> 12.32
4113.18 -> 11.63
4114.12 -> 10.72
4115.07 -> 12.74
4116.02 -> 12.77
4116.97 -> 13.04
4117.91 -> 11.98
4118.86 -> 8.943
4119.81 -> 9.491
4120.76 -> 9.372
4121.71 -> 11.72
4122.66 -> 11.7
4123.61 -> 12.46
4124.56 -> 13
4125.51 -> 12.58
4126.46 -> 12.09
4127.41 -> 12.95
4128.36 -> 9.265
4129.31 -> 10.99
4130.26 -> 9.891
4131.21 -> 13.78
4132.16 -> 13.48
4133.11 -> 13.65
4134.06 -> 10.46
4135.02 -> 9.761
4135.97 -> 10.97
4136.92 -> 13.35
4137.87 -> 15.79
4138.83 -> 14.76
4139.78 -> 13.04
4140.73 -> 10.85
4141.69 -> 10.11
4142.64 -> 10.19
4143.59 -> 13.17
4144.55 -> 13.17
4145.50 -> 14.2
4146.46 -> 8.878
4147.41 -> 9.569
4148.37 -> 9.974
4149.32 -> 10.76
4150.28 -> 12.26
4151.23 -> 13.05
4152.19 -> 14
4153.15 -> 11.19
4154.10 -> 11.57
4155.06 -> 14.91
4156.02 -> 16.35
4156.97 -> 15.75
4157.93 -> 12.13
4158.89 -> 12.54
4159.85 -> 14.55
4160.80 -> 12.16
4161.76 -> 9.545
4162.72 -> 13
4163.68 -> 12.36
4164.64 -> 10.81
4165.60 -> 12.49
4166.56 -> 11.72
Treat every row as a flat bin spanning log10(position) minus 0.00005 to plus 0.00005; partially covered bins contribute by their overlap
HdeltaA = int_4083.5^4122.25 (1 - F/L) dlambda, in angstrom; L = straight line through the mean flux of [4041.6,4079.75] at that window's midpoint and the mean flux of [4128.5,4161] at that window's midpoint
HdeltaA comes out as 6.4 angstrom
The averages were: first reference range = 12.6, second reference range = 12.4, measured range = 10.4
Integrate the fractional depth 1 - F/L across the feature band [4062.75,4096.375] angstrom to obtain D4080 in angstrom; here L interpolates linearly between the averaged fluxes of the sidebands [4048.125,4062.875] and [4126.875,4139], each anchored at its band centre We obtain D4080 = 4.16 angstrom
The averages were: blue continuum 13.2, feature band 11.3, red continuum 12.2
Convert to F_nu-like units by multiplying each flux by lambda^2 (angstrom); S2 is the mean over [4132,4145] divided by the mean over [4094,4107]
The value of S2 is 1.37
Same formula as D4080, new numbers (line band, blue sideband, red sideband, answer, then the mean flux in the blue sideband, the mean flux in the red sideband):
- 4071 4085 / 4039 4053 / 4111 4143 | 1.9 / 14.1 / 11.8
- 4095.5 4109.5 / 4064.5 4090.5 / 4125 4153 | 3.1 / 11.5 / 12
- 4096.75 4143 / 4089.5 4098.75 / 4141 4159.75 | 1.4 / 10.5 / 12.3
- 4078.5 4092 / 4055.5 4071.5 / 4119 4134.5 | 0.8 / 12.3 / 11.6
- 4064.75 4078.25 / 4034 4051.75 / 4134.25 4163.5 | 1.9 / 13.9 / 12.4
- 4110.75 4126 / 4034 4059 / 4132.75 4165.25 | 1.2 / 13.5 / 12.3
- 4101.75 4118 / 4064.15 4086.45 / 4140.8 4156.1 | 1.9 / 11.5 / 11.9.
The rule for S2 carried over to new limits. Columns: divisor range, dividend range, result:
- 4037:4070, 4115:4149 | 0.93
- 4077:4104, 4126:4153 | 1.16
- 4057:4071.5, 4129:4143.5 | 1.01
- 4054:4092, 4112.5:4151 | 1.03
